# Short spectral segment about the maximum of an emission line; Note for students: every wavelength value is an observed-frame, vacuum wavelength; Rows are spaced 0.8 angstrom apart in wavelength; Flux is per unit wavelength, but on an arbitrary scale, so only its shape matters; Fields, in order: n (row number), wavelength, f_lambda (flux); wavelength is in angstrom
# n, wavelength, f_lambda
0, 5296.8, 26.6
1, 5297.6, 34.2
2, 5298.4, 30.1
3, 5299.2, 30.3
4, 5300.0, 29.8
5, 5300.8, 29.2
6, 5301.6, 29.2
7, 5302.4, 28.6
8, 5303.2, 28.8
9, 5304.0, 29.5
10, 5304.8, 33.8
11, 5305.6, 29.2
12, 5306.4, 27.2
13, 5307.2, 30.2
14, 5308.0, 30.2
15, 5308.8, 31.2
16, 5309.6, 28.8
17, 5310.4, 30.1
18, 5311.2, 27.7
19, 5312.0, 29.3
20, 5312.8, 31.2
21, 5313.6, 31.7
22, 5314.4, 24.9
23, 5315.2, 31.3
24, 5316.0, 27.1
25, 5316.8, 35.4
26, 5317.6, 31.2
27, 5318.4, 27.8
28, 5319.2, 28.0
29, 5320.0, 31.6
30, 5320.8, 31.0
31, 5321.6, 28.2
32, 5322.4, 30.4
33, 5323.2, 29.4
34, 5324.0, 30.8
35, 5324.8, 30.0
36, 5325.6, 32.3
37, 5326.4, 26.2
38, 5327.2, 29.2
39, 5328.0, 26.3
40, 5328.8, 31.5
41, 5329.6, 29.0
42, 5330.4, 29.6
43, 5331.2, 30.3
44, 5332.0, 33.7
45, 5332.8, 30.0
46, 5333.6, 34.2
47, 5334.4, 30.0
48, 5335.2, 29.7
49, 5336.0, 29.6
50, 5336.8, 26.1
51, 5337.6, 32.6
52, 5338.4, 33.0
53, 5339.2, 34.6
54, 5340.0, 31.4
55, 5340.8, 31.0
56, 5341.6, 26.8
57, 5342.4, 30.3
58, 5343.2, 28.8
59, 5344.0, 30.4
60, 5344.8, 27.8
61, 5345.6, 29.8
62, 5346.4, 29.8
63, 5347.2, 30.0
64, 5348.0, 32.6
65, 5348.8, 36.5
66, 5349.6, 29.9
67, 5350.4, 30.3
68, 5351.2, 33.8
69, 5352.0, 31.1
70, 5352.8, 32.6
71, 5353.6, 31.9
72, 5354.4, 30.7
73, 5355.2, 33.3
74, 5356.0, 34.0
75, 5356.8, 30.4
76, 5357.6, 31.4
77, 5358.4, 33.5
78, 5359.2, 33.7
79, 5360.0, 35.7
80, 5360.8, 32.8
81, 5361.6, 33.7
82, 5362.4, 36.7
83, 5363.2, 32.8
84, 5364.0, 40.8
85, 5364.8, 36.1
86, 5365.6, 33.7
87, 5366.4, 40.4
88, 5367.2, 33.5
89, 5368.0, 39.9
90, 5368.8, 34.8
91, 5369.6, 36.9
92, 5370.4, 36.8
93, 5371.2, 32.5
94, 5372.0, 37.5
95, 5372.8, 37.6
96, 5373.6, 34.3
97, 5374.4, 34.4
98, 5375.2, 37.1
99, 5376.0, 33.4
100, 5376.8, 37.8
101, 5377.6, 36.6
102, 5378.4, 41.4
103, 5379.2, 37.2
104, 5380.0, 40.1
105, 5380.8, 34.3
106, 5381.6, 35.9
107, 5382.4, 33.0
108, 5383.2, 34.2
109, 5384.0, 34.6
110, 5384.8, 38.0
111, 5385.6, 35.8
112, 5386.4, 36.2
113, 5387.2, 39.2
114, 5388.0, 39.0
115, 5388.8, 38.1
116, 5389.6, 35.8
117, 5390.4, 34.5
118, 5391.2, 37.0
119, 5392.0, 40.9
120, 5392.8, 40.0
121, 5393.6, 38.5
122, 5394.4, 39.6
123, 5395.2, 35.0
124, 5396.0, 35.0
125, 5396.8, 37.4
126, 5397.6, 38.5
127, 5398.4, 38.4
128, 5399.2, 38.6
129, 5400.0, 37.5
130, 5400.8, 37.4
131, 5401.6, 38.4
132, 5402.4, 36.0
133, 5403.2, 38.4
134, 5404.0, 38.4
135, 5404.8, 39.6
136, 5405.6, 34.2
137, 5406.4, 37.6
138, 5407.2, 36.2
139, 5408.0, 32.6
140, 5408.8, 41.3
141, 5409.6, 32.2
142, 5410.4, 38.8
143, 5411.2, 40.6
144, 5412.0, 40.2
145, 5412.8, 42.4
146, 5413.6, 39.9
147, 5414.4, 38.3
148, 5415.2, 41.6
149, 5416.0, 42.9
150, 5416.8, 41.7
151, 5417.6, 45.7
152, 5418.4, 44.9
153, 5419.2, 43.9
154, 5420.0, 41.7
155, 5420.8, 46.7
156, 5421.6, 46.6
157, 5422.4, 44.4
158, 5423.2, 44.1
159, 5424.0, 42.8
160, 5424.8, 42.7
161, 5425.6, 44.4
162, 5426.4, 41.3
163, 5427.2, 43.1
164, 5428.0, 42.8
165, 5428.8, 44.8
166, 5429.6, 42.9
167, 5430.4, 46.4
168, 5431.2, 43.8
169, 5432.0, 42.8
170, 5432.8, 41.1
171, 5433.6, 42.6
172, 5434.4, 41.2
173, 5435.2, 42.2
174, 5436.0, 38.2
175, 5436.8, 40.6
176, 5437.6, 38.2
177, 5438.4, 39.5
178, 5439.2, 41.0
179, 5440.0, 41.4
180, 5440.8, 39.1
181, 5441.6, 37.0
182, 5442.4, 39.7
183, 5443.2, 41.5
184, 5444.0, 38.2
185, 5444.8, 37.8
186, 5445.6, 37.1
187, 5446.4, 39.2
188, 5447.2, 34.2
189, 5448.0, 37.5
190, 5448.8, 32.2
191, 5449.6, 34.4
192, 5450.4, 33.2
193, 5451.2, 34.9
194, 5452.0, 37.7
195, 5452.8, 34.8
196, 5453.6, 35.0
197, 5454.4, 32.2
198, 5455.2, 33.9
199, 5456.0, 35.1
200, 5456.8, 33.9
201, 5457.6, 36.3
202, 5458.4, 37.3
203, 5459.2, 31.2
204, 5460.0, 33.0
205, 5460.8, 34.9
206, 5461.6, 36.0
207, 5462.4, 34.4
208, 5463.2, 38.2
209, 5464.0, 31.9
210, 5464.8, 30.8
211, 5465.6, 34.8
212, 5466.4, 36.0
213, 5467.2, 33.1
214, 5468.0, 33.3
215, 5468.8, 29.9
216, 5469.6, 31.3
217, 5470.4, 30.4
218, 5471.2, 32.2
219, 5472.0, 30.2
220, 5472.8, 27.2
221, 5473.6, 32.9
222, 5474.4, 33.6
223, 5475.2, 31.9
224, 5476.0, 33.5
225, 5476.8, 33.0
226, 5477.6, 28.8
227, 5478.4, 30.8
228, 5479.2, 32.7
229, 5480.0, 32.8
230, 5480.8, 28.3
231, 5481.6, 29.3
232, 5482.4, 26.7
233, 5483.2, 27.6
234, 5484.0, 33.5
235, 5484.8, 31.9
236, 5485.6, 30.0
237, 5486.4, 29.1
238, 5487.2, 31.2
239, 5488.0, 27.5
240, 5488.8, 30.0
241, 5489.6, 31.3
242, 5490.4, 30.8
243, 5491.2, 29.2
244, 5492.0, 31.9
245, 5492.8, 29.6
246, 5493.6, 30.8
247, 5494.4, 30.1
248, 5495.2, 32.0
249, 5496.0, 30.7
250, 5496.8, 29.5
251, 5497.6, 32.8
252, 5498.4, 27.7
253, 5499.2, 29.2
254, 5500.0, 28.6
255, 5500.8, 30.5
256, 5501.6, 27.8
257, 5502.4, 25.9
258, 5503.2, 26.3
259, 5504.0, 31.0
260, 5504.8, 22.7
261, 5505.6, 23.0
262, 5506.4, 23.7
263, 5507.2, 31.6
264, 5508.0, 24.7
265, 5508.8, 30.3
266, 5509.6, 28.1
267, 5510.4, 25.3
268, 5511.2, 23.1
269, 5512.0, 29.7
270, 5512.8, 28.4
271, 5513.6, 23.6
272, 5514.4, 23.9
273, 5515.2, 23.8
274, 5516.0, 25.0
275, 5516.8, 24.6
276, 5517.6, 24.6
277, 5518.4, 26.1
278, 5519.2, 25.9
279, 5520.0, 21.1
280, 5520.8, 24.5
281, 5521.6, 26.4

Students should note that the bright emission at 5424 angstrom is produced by C III] 1909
